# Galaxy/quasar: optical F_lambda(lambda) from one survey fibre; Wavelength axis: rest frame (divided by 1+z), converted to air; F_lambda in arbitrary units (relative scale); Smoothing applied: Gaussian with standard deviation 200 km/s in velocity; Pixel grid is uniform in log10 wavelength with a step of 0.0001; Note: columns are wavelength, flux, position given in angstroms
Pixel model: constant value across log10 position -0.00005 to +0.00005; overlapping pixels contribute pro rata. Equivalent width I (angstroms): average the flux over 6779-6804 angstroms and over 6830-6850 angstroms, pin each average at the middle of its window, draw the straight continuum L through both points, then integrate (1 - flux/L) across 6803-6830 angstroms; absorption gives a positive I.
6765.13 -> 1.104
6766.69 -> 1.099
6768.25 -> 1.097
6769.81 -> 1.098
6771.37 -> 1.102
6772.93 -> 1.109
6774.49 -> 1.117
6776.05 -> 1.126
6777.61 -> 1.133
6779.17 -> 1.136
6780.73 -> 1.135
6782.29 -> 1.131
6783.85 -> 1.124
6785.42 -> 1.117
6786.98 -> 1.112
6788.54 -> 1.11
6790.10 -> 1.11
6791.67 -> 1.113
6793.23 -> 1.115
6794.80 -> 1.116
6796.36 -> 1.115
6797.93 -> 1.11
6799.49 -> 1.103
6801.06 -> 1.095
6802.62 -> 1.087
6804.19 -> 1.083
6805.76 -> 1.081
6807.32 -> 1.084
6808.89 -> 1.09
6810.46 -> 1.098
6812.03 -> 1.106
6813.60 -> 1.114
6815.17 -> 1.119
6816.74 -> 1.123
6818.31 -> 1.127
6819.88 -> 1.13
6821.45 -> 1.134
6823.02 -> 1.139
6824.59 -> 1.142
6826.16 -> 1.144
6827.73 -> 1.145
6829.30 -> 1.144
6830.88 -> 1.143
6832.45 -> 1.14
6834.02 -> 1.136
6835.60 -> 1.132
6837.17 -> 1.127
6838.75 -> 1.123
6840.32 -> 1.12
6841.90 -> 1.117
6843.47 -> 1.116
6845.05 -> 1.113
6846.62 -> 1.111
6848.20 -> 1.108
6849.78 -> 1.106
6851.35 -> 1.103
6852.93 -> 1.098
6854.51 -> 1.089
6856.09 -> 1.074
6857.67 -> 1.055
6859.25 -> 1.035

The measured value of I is 0.0 angstroms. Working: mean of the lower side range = 1.11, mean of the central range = 1.12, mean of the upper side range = 1.12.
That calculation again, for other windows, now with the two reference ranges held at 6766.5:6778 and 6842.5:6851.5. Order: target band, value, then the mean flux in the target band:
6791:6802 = 0.01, 1.11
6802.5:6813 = 0.19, 1.09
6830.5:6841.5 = -0.19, 1.13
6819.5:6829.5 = -0.26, 1.14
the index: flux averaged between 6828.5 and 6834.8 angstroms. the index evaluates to 1.14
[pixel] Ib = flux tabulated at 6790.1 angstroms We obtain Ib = 1.11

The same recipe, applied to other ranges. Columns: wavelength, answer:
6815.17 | 1.119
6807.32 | 1.084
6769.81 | 1.098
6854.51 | 1.089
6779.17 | 1.136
